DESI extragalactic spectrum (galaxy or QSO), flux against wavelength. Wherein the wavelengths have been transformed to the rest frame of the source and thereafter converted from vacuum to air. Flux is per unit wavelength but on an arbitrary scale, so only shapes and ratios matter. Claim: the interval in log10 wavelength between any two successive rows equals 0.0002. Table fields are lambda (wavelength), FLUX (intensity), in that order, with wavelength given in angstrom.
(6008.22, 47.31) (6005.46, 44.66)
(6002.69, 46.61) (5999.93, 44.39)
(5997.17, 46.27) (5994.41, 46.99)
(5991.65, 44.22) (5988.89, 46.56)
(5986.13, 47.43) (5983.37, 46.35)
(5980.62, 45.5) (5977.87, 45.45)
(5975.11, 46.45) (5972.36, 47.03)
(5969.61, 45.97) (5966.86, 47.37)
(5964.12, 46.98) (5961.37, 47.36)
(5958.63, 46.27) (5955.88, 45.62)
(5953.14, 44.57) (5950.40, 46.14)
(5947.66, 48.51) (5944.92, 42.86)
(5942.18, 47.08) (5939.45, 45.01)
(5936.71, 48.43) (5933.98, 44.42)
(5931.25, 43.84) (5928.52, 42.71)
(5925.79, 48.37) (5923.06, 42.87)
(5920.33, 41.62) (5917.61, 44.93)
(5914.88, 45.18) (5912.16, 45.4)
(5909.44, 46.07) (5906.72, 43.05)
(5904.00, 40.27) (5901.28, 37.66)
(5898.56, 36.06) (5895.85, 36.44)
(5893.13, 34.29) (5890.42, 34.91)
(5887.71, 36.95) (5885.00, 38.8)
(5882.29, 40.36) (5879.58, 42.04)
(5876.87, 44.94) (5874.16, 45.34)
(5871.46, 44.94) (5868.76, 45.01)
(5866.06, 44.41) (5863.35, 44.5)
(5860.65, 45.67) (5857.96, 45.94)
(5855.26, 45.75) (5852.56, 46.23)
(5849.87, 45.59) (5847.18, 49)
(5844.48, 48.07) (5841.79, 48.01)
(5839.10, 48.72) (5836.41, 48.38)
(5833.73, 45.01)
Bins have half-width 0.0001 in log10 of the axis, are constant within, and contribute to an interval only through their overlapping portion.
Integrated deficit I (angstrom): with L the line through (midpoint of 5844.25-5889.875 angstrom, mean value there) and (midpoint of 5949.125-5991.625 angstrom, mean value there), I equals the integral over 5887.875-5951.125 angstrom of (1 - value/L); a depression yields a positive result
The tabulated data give 3.4 angstrom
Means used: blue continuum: 44.1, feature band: 42.7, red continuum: 46.3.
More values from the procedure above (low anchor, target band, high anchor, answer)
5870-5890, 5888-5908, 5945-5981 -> 2.42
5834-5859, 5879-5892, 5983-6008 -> 2.37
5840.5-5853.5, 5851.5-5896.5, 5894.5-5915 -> 2.34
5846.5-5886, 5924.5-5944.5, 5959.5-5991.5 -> 0.09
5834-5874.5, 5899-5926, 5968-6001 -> 1.84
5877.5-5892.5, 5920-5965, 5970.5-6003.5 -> -2.79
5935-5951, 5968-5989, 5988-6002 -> -0.20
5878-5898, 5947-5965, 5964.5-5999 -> -1.01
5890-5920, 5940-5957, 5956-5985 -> -0.49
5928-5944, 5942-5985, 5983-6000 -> -0.45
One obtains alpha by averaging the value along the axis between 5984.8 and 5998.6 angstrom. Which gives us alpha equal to 46.3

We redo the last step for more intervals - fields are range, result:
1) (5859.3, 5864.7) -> 45.2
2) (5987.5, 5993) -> 45.4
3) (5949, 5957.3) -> 45.4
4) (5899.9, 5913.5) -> 42.5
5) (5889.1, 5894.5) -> 34.6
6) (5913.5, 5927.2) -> 44.6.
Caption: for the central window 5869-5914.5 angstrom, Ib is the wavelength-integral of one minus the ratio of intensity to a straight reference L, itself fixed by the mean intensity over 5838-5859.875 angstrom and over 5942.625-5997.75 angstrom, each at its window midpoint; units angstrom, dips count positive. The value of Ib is 5.9 angstrom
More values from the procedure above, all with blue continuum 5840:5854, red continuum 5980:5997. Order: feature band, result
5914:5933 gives 1.04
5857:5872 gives 0.69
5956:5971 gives -0.09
